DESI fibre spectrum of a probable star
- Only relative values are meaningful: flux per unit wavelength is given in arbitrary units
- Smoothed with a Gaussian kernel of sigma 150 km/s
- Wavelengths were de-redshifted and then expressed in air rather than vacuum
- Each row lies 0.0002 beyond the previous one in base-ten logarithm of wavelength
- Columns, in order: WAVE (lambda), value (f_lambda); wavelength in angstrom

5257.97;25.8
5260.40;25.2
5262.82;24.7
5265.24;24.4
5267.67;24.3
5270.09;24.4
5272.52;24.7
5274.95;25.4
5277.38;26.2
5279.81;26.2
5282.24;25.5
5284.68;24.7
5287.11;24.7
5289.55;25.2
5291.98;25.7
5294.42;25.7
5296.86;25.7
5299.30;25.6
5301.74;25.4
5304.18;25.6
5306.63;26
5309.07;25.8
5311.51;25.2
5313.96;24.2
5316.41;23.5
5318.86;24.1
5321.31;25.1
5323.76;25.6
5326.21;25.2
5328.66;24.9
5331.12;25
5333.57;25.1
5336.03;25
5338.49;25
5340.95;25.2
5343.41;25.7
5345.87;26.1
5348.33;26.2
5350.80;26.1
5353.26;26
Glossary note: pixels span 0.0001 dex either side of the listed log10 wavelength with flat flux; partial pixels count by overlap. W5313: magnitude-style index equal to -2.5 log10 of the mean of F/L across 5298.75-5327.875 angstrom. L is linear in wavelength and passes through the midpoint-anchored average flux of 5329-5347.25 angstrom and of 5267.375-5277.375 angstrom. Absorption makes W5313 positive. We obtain 0.00 mag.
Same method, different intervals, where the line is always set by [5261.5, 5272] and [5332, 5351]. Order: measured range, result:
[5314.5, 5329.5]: 0.02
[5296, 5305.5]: -0.03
